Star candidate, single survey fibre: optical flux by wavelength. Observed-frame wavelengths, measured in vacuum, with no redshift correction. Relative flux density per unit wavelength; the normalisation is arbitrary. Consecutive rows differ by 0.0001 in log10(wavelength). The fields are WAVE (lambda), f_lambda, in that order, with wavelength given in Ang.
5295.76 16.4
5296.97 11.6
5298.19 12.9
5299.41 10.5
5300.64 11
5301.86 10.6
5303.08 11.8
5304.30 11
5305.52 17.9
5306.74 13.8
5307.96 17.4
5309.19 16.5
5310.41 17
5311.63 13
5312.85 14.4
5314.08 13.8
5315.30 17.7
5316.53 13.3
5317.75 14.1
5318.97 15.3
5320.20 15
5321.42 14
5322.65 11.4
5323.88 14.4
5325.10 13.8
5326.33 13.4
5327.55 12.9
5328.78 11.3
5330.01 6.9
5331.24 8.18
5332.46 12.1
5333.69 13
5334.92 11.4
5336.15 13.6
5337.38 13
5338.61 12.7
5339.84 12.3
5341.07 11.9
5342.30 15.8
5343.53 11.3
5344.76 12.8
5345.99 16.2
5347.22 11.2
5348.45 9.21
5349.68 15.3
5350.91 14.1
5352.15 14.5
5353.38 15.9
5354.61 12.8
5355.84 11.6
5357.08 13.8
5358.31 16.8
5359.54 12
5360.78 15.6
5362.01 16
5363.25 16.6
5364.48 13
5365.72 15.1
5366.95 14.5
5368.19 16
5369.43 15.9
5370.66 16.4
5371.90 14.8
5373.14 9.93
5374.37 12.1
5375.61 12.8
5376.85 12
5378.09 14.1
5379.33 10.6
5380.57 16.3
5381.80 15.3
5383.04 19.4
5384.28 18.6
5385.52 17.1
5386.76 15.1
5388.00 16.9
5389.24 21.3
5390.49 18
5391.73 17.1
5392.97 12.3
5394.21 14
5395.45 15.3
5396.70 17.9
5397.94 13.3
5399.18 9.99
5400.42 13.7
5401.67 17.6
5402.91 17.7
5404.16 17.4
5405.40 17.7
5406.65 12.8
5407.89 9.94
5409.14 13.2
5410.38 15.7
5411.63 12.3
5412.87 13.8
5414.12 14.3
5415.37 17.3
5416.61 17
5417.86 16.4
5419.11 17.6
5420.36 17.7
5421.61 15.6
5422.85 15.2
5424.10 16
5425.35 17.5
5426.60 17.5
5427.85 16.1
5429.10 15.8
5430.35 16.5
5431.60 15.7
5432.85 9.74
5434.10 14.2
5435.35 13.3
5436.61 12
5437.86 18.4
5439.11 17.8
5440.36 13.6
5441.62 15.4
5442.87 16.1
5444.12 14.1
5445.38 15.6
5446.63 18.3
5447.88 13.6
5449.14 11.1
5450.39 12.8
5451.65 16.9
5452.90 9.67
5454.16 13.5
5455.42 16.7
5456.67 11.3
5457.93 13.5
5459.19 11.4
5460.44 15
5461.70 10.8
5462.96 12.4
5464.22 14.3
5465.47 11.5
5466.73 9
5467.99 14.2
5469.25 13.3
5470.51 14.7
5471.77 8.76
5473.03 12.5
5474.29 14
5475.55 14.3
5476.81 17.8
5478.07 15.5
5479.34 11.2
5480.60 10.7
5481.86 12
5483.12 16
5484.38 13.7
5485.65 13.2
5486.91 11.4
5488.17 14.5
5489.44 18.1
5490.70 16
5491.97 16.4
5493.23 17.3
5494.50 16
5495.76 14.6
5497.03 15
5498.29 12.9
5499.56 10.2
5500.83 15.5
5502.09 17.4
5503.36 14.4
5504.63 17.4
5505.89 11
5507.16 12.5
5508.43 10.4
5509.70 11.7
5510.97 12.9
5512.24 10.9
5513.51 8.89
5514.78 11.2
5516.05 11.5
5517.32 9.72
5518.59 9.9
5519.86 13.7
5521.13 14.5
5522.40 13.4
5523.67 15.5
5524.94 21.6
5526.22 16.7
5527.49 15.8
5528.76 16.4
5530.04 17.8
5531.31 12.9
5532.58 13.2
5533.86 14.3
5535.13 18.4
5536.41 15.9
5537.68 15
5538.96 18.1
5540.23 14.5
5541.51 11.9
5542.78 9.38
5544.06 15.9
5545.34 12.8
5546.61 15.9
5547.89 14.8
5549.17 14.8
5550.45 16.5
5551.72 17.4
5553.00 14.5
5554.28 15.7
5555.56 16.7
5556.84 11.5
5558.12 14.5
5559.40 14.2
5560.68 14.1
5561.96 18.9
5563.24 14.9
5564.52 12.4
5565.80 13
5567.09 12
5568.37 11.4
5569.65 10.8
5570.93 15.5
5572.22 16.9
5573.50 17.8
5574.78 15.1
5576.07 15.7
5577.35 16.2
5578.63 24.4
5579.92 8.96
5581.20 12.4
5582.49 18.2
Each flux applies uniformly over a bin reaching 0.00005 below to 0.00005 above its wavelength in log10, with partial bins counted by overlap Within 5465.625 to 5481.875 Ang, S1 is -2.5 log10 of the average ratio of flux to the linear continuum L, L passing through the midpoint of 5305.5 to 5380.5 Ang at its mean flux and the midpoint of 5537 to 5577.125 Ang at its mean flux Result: 0.11 mag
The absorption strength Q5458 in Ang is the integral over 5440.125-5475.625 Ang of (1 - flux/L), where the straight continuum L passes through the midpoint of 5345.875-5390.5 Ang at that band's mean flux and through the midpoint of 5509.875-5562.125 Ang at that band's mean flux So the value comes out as 2.9 Ang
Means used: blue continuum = 14.7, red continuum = 14.4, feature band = 13.4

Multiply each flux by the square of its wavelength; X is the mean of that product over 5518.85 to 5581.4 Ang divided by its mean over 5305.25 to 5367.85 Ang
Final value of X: 1.18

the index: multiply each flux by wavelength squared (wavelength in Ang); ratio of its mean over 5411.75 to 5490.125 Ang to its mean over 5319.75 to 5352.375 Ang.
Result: 1.2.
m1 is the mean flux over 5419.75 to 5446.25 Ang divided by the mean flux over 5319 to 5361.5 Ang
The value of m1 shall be 1.19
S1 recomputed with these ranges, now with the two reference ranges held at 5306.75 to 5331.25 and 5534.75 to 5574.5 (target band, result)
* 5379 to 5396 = -0.162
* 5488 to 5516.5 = 0.056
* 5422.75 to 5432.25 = -0.150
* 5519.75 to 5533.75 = -0.074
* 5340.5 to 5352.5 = 0.057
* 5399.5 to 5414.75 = -0.033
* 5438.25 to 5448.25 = -0.102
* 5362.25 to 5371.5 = -0.101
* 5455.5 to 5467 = 0.153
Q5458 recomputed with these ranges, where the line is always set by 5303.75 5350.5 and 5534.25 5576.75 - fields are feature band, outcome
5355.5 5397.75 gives -4.47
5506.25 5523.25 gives 3.33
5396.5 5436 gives -3.56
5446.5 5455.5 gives 0.29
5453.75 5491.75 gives 2.27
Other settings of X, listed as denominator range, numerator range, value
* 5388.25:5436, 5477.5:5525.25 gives 0.91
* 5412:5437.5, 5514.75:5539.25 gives 1.00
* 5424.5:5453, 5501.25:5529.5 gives 0.93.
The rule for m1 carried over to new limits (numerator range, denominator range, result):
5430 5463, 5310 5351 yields 1.07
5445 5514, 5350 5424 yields 0.90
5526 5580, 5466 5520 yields 1.13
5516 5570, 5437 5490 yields 1.06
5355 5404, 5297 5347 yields 1.14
